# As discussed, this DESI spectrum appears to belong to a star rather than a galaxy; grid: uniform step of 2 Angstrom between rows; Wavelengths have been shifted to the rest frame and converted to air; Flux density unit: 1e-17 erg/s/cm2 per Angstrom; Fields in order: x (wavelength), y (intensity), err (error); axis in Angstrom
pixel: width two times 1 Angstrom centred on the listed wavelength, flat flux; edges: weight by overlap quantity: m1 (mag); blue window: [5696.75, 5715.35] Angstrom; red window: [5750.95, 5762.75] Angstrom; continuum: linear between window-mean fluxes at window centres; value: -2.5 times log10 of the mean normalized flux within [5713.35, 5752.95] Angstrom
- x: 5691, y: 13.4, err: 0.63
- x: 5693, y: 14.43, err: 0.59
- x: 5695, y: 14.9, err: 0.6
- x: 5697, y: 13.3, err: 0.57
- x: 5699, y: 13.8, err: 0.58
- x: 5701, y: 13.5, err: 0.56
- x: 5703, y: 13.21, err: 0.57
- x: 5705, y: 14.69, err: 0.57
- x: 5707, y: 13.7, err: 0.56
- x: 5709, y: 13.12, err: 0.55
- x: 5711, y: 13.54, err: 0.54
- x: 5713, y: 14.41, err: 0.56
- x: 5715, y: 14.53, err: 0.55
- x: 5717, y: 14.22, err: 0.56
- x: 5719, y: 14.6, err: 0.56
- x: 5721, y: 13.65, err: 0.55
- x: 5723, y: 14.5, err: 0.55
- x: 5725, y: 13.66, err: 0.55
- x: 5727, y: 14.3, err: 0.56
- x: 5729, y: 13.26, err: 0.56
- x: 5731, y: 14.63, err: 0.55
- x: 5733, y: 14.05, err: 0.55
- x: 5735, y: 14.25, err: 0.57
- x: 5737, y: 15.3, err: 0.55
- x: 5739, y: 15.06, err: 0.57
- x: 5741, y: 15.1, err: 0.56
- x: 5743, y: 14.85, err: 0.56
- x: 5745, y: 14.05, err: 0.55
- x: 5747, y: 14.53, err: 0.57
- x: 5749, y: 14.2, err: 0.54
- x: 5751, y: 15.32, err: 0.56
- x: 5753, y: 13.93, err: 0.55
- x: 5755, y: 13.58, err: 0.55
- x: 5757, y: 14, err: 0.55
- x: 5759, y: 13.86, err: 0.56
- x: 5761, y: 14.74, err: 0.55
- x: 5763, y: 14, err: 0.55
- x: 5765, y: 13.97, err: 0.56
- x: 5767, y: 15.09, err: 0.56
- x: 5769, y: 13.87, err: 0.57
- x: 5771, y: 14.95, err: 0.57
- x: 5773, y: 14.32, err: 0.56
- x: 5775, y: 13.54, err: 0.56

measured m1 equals -0.034 mag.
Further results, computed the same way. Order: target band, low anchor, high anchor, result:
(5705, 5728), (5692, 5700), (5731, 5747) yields 0.02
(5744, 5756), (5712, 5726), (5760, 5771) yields 0.01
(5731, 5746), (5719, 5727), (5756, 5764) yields -0.04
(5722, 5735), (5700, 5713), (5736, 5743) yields 0.04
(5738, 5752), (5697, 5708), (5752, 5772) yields -0.05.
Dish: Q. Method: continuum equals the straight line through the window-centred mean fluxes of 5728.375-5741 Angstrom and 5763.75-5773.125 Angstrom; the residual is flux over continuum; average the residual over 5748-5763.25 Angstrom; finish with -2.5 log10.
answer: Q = 0.02 mag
